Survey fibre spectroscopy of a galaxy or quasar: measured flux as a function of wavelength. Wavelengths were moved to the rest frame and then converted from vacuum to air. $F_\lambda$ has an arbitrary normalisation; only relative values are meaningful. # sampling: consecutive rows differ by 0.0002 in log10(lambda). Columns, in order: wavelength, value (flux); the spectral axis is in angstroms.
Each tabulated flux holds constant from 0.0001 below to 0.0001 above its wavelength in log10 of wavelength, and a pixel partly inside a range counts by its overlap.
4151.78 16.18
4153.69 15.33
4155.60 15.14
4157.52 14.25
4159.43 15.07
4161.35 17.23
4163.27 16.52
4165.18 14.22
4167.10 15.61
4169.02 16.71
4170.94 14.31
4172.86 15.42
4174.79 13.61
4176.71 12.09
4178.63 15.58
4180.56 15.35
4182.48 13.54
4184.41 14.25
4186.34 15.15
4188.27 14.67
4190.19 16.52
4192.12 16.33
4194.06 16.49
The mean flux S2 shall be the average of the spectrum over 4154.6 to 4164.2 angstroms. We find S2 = 15.6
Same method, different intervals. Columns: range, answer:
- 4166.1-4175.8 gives 15.1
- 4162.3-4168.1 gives 15.5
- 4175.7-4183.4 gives 14.2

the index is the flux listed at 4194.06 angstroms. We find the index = 16.49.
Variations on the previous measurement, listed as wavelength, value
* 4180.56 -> 15.35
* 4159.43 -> 15.07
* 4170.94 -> 14.31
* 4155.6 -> 15.14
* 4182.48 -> 13.54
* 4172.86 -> 15.42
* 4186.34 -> 15.15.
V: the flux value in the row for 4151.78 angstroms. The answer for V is 16.18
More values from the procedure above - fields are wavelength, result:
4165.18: 14.22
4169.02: 16.71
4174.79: 13.61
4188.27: 14.67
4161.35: 17.23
